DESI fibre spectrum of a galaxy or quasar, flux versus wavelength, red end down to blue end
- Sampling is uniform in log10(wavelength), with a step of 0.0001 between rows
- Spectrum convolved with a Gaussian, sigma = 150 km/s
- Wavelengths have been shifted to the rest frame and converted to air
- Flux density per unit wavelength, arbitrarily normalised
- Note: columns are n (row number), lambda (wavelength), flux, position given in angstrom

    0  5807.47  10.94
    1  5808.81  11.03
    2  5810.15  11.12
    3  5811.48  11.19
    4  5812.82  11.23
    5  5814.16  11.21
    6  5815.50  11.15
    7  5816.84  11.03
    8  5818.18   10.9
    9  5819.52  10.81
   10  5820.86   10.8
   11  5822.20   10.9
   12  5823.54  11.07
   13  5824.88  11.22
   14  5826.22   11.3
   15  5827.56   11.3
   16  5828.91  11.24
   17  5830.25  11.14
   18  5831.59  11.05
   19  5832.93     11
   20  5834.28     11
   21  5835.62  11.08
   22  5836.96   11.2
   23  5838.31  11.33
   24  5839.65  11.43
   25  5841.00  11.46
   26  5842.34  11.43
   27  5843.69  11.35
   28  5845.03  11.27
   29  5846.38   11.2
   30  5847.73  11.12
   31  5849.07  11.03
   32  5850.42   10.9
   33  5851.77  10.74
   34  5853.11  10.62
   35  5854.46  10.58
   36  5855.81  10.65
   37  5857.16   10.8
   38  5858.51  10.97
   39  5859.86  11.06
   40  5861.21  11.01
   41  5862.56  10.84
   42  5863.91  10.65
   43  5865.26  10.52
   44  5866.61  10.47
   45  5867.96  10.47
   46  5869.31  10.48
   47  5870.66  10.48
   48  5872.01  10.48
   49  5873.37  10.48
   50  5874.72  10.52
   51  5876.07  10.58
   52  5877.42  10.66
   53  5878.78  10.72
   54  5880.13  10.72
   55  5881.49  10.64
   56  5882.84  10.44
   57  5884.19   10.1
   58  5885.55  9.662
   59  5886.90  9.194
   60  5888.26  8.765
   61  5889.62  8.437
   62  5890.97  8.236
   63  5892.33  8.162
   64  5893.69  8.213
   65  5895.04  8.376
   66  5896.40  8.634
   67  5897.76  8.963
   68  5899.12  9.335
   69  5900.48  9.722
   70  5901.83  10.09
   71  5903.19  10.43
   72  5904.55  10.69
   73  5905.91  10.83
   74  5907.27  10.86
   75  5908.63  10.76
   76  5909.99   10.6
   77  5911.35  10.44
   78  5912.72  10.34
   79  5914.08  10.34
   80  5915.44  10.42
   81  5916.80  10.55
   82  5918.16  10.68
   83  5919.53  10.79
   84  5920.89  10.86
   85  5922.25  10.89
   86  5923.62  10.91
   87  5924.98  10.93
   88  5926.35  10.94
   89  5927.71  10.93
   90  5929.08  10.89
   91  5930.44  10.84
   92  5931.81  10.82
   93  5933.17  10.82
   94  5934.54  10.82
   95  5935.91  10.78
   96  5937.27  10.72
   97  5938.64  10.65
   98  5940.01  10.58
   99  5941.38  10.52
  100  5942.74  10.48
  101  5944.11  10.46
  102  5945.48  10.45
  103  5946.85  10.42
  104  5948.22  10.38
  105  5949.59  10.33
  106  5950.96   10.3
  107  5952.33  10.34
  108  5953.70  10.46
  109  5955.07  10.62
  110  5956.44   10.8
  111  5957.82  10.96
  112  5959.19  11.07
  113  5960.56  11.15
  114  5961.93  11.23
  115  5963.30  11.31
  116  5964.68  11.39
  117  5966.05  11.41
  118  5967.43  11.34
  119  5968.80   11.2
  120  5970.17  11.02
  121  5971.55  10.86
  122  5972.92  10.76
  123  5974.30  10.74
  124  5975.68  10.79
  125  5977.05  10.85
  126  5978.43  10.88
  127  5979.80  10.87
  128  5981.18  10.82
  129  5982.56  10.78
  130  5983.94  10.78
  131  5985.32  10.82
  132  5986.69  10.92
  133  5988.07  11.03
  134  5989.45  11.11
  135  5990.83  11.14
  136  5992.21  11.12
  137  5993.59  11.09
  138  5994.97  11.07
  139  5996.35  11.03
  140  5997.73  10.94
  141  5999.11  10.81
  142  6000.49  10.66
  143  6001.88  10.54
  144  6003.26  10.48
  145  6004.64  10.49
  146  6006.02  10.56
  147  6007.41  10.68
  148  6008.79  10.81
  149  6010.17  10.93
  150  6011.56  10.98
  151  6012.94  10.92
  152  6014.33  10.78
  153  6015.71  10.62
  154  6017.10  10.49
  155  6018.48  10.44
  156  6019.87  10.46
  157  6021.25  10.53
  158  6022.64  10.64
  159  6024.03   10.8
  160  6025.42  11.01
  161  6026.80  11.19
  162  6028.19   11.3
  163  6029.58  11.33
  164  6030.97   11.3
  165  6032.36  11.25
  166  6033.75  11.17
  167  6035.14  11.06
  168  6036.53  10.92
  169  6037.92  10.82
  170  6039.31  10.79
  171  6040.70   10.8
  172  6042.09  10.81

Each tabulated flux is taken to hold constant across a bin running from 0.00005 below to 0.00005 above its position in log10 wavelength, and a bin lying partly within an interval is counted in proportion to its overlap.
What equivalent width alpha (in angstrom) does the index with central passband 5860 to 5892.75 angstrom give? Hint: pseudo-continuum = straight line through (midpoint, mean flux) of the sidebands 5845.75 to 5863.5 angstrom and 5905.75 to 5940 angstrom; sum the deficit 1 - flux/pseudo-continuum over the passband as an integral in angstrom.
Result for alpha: 2.09 angstrom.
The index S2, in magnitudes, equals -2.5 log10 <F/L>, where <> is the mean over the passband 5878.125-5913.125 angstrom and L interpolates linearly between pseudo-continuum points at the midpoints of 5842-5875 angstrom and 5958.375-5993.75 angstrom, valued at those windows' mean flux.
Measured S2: 0.12 mag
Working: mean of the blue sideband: 10.8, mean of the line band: 9.74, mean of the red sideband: 11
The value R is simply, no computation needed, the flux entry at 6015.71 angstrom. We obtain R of 10.62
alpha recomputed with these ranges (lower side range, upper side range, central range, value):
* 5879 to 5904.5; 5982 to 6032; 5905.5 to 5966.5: -4.8 angstrom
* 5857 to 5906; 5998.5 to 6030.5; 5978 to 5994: -0.5 angstrom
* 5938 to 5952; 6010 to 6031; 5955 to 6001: -1.6 angstrom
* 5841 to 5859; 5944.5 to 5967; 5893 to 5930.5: 2.0 angstrom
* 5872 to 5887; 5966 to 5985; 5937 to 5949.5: 0.3 angstrom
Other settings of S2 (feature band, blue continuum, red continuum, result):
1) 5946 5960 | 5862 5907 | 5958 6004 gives 0.01 mag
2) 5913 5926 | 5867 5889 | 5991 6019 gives -0.03 mag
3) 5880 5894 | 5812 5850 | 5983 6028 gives 0.19 mag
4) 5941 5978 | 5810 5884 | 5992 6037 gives 0.01 mag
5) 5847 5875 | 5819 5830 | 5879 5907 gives -0.05 mag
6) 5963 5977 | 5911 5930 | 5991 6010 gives -0.03 mag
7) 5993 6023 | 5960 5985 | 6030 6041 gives 0.03 mag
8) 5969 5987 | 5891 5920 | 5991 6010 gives -0.03 mag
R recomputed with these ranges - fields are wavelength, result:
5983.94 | 10.78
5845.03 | 11.27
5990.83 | 11.14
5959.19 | 11.07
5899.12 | 9.335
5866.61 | 10.47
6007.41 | 10.68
